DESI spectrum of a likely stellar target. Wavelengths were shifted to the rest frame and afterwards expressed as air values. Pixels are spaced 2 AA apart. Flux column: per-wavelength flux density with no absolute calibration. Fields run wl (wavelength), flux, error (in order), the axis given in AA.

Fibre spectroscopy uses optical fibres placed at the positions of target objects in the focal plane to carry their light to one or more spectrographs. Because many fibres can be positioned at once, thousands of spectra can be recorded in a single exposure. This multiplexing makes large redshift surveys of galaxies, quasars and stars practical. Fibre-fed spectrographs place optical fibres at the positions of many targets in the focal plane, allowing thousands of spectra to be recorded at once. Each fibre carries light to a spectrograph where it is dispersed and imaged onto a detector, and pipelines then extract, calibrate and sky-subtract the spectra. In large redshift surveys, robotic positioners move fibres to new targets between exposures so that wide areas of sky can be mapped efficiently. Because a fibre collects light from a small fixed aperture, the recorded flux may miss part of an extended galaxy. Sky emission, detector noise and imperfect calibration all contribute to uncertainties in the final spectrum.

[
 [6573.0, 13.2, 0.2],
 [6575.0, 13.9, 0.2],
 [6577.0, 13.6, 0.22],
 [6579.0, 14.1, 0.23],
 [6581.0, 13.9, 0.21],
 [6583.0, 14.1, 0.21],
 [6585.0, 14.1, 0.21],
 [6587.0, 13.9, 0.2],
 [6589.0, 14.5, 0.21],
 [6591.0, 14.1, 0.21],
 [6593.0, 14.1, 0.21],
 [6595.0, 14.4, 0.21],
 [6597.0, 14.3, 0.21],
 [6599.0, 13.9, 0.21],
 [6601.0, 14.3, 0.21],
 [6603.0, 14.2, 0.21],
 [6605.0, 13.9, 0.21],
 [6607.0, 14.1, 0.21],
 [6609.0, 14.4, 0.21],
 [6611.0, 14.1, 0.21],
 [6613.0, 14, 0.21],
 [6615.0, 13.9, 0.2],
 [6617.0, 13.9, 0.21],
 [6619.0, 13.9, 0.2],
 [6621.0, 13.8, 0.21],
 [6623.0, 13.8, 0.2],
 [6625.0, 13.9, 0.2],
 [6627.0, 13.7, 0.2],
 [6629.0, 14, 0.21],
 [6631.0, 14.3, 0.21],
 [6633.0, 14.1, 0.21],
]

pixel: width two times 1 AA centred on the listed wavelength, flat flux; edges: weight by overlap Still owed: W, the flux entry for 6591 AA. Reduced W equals 14.1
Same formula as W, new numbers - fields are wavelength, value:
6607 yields 14.1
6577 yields 13.6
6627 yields 13.7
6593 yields 14.1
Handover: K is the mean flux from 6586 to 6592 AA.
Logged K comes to 14.2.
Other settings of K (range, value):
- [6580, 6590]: 14.1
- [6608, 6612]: 14.2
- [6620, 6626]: 13.8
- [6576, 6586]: 14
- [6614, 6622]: 13.9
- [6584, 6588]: 14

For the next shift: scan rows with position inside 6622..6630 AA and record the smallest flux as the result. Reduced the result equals 13.7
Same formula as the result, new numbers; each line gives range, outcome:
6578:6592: 13.9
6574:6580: 13.6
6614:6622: 13.8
